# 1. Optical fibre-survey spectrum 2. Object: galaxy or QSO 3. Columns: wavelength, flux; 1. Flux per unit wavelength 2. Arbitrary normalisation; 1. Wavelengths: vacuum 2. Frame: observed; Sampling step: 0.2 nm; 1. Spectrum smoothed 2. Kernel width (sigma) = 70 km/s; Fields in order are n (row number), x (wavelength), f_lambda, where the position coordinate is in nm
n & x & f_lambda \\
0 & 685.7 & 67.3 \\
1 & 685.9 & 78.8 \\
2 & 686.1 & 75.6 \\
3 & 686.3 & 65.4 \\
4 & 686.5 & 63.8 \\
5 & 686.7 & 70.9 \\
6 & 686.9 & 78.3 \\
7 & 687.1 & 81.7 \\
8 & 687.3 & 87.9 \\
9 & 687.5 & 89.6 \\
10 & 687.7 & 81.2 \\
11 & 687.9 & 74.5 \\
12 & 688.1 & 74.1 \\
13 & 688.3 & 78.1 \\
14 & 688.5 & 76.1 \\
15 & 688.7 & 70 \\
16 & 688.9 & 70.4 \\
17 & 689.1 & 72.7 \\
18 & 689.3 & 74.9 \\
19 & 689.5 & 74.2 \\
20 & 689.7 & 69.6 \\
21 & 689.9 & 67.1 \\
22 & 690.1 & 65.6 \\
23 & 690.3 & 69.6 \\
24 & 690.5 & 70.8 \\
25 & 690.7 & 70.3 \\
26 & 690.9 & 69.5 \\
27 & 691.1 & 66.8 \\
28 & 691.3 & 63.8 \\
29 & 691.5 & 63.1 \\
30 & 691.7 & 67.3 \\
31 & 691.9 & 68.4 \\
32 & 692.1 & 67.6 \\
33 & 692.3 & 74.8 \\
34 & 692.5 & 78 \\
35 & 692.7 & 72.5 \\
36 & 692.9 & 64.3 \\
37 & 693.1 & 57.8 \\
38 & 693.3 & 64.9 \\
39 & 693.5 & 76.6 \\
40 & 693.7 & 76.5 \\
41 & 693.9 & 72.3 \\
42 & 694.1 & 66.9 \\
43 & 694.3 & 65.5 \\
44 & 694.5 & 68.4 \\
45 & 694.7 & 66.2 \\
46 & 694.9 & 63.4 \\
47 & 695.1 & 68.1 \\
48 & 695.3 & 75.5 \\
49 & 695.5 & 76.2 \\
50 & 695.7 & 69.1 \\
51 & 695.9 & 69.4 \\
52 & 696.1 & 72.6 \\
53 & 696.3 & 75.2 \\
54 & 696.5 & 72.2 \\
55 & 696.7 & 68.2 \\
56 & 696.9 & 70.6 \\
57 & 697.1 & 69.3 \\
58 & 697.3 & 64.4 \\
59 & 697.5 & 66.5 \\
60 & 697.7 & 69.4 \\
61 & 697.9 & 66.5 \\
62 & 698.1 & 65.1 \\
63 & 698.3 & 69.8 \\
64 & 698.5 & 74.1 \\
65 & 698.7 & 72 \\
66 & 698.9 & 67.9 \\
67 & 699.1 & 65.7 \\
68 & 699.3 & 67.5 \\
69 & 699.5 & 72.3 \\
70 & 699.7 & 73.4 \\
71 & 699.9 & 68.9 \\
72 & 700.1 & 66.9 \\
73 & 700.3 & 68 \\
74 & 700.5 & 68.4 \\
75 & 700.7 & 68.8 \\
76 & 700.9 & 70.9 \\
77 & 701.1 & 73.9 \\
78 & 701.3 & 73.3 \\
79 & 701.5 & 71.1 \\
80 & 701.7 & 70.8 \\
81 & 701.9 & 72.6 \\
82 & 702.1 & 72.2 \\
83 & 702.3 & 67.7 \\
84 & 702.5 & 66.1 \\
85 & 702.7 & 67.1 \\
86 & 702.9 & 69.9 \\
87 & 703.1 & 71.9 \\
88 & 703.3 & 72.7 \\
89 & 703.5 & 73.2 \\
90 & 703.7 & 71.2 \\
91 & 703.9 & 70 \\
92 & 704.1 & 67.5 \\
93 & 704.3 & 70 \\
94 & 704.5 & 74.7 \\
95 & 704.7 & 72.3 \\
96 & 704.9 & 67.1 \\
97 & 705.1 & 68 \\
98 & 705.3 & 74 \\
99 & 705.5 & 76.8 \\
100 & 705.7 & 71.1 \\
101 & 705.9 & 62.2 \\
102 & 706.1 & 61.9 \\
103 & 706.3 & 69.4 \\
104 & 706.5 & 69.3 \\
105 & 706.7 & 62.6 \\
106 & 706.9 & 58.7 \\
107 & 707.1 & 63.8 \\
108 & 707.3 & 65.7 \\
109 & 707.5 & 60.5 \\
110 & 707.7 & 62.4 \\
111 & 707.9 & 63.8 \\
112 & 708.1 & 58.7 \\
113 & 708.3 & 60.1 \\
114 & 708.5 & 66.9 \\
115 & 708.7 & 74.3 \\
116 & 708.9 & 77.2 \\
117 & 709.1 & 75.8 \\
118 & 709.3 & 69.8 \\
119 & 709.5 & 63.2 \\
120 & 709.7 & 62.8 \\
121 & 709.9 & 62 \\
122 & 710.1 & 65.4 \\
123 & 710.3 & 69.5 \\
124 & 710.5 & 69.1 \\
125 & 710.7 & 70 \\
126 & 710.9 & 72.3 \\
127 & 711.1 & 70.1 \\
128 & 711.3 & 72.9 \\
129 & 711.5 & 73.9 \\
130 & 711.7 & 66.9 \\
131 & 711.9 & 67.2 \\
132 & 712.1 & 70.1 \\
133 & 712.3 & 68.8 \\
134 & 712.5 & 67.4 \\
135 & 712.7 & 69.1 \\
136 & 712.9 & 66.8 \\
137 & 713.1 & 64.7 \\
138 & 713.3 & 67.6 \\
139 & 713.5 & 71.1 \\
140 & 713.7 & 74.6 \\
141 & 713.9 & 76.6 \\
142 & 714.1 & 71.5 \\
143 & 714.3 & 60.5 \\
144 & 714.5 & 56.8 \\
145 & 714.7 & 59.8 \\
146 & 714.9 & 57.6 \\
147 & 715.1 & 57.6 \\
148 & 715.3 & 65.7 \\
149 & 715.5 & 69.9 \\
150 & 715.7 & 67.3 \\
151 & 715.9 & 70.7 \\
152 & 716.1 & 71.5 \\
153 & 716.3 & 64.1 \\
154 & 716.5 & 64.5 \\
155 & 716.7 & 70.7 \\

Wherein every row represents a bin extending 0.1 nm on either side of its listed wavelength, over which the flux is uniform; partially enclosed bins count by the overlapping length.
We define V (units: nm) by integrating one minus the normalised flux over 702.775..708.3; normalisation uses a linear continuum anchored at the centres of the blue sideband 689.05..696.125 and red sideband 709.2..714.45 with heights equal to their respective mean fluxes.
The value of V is 0.09 nm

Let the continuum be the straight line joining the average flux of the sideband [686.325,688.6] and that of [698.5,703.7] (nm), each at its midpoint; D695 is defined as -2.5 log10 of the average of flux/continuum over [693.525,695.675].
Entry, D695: 0.05 mag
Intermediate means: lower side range 77.4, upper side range 70.2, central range 70.1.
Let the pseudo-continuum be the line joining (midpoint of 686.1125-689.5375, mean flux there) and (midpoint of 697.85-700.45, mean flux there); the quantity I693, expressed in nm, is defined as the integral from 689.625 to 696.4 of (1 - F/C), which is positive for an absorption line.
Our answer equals 0.31 nm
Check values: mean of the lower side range 75.5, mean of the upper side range 69.1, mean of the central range 69.2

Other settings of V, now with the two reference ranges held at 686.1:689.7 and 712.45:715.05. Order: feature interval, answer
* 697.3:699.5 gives 0.10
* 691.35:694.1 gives 0.16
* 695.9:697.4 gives 0.04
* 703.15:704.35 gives -0.02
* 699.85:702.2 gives 0.01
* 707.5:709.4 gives 0.02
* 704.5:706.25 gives -0.01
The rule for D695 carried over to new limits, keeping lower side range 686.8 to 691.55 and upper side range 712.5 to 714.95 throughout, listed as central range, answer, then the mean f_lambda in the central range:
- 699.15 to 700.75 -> 0.02 mag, 69.2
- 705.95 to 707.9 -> 0.08 mag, 63.8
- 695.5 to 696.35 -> -0.01 mag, 71.9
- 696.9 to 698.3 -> 0.06 mag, 67.3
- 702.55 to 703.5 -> -0.01 mag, 70.5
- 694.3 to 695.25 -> 0.08 mag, 66.9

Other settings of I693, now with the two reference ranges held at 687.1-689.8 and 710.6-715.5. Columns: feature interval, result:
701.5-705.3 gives 0.04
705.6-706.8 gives 0.07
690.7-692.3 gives 0.17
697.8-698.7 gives 0.05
